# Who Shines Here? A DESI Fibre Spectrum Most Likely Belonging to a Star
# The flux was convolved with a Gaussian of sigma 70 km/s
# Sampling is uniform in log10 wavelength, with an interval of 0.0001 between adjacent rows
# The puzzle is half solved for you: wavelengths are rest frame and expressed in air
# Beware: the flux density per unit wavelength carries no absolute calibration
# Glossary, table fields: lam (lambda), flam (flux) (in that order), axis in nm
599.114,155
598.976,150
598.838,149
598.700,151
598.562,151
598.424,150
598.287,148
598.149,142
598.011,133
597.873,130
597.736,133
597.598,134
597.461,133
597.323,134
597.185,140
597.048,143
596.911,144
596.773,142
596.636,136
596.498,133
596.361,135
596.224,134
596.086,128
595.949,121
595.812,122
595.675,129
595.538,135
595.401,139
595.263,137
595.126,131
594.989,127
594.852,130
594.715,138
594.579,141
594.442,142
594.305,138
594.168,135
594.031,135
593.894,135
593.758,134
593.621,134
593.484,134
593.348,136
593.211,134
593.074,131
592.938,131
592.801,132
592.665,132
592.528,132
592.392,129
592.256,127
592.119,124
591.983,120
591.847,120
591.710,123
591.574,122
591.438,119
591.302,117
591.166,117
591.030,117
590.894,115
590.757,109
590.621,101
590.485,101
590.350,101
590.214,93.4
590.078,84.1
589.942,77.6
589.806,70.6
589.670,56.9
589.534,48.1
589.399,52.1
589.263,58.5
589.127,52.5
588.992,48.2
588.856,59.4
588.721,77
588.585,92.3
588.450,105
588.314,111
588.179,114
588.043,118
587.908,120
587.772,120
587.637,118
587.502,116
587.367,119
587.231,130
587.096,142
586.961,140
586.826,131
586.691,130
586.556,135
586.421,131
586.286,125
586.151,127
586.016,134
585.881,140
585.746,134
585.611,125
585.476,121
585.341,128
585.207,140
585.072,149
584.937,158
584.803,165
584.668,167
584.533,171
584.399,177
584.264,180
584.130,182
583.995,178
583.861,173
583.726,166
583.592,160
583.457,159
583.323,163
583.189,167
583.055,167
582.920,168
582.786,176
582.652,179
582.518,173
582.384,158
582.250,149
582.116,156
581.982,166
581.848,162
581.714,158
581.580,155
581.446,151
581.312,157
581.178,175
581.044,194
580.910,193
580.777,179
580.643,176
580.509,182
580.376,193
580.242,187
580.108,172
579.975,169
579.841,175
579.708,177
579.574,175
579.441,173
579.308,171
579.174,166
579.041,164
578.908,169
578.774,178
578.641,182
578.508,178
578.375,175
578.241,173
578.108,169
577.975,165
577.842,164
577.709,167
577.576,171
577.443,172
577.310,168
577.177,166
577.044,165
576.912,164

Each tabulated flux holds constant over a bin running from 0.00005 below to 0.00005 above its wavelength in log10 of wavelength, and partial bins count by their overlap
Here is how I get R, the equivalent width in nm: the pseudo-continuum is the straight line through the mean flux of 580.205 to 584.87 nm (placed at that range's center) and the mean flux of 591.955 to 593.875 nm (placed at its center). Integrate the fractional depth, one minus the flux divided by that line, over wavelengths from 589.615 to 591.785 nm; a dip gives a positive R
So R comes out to 0.58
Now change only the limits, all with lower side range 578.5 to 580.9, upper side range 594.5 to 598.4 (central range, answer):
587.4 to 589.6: 0.94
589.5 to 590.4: 0.44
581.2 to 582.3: 0.09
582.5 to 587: 0.30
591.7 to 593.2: 0.18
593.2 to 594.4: 0.05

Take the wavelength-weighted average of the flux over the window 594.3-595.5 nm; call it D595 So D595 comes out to 136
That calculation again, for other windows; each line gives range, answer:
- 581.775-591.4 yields 128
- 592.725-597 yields 134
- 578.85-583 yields 171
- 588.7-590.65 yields 71.4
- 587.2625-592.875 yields 102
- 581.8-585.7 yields 161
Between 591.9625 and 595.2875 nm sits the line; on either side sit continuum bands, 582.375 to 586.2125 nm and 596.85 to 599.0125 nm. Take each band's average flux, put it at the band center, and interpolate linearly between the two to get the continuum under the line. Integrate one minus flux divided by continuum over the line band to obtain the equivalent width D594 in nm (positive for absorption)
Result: 0.31 nm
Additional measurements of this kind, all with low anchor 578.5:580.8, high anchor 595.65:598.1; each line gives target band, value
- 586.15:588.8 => 0.629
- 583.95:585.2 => -0.033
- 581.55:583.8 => 0.061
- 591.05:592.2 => 0.207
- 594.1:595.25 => 0.031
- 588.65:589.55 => 0.564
